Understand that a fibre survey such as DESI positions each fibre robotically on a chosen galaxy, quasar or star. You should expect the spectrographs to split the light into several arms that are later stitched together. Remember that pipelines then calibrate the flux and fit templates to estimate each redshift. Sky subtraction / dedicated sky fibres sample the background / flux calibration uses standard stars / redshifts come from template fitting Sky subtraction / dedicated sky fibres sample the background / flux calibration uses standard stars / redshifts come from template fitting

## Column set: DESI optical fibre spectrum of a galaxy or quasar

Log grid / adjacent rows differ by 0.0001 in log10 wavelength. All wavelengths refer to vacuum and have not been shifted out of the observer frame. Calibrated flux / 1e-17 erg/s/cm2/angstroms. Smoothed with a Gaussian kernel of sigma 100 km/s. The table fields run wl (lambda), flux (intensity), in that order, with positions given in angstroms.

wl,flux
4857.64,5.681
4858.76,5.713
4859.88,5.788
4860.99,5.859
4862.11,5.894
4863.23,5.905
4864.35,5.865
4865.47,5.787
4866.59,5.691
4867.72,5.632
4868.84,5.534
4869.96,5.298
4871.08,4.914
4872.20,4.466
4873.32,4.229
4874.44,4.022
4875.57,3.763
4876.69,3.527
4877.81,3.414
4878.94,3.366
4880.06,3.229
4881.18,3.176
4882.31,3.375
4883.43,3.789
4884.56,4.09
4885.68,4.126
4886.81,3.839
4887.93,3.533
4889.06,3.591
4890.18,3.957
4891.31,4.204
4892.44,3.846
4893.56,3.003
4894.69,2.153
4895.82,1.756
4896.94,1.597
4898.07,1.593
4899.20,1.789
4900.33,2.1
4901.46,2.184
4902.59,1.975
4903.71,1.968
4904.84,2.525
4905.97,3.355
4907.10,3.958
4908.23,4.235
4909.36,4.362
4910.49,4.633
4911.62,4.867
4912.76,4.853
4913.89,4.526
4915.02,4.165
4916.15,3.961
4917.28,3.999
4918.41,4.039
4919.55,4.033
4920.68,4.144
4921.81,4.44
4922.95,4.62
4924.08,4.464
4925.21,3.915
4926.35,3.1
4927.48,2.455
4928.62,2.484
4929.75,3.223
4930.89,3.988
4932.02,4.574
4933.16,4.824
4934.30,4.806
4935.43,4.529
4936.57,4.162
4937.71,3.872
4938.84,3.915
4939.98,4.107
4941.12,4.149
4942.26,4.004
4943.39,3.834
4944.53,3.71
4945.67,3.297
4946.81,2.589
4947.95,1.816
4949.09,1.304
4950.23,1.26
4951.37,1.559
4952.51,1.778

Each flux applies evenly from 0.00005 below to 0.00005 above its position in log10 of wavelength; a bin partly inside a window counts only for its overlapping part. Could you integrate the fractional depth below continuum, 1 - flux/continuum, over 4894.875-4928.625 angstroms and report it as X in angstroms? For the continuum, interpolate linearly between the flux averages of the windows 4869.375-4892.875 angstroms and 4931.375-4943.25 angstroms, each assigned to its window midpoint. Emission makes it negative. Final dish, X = 5.8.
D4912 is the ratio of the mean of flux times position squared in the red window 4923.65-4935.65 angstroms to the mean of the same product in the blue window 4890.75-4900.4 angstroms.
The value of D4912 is 1.57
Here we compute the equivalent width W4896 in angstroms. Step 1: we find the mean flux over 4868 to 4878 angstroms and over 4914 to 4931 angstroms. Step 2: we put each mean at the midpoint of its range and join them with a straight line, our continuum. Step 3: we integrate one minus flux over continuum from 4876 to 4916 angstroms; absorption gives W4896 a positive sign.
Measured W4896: 7.6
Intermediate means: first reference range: 4.43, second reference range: 3.82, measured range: 3.34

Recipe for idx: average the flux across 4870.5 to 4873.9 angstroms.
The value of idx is 4.55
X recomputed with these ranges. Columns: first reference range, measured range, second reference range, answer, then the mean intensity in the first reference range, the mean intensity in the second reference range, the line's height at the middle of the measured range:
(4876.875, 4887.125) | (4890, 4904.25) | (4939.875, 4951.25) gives 4.17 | 3.59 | 2.9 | 3.43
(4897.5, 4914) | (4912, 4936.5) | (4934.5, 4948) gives -3.92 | 3.23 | 3.77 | 3.51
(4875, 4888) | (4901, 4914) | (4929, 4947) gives 0.64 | 3.6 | 3.99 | 3.78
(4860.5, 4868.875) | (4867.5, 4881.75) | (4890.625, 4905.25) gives 1.91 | 5.78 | 2.37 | 4.76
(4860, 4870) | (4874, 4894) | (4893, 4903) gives -1.11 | 5.74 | 2.02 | 3.6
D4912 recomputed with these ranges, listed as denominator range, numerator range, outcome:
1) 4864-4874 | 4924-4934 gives 0.72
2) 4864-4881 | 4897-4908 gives 0.54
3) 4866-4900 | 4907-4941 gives 1.14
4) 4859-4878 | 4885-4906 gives 0.55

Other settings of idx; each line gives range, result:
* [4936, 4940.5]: 4.01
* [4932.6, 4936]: 4.72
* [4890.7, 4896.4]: 2.99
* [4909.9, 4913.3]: 4.77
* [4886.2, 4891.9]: 3.82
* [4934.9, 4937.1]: 4.34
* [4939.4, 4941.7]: 4.11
